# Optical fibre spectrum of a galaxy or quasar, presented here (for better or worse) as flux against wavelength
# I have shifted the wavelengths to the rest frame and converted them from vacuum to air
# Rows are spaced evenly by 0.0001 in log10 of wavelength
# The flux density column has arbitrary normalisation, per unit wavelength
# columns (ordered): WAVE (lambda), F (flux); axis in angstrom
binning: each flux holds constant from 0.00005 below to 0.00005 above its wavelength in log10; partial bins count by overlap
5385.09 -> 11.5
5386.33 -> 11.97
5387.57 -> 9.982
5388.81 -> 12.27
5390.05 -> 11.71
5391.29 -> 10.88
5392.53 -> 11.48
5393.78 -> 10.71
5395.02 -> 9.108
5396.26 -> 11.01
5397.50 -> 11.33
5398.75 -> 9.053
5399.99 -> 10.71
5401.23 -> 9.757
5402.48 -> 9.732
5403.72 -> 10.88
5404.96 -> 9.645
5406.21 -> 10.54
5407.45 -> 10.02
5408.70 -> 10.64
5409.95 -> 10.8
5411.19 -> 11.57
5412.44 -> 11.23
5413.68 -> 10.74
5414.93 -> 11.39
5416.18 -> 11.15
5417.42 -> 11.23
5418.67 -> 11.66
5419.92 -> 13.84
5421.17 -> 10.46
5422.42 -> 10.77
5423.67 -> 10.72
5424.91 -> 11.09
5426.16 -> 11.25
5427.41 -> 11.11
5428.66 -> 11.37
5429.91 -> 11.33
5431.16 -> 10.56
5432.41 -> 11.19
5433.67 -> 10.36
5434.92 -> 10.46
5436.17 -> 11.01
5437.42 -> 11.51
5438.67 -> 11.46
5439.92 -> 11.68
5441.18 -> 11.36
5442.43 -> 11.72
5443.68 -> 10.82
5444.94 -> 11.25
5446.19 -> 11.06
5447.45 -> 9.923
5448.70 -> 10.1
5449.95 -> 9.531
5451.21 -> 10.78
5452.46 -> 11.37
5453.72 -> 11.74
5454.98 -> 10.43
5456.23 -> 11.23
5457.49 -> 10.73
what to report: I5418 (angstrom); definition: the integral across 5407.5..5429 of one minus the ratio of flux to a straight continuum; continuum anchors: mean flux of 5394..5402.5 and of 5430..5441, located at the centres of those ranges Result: -1.1 angstrom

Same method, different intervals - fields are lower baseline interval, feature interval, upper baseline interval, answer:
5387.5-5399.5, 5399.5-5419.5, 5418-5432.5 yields 0.5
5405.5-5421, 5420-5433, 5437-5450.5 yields 0.0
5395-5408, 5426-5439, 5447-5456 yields -0.7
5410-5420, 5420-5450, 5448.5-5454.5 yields 0.1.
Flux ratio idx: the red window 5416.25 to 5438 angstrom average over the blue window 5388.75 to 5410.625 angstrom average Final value 1.1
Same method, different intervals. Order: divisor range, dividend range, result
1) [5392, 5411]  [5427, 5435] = 1.05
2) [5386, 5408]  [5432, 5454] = 1.03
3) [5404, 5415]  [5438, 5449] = 1.03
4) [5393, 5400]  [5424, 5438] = 1.07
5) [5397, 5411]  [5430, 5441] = 1.07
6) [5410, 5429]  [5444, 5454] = 0.95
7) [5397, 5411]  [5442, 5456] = 1.05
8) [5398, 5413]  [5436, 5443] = 1.11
